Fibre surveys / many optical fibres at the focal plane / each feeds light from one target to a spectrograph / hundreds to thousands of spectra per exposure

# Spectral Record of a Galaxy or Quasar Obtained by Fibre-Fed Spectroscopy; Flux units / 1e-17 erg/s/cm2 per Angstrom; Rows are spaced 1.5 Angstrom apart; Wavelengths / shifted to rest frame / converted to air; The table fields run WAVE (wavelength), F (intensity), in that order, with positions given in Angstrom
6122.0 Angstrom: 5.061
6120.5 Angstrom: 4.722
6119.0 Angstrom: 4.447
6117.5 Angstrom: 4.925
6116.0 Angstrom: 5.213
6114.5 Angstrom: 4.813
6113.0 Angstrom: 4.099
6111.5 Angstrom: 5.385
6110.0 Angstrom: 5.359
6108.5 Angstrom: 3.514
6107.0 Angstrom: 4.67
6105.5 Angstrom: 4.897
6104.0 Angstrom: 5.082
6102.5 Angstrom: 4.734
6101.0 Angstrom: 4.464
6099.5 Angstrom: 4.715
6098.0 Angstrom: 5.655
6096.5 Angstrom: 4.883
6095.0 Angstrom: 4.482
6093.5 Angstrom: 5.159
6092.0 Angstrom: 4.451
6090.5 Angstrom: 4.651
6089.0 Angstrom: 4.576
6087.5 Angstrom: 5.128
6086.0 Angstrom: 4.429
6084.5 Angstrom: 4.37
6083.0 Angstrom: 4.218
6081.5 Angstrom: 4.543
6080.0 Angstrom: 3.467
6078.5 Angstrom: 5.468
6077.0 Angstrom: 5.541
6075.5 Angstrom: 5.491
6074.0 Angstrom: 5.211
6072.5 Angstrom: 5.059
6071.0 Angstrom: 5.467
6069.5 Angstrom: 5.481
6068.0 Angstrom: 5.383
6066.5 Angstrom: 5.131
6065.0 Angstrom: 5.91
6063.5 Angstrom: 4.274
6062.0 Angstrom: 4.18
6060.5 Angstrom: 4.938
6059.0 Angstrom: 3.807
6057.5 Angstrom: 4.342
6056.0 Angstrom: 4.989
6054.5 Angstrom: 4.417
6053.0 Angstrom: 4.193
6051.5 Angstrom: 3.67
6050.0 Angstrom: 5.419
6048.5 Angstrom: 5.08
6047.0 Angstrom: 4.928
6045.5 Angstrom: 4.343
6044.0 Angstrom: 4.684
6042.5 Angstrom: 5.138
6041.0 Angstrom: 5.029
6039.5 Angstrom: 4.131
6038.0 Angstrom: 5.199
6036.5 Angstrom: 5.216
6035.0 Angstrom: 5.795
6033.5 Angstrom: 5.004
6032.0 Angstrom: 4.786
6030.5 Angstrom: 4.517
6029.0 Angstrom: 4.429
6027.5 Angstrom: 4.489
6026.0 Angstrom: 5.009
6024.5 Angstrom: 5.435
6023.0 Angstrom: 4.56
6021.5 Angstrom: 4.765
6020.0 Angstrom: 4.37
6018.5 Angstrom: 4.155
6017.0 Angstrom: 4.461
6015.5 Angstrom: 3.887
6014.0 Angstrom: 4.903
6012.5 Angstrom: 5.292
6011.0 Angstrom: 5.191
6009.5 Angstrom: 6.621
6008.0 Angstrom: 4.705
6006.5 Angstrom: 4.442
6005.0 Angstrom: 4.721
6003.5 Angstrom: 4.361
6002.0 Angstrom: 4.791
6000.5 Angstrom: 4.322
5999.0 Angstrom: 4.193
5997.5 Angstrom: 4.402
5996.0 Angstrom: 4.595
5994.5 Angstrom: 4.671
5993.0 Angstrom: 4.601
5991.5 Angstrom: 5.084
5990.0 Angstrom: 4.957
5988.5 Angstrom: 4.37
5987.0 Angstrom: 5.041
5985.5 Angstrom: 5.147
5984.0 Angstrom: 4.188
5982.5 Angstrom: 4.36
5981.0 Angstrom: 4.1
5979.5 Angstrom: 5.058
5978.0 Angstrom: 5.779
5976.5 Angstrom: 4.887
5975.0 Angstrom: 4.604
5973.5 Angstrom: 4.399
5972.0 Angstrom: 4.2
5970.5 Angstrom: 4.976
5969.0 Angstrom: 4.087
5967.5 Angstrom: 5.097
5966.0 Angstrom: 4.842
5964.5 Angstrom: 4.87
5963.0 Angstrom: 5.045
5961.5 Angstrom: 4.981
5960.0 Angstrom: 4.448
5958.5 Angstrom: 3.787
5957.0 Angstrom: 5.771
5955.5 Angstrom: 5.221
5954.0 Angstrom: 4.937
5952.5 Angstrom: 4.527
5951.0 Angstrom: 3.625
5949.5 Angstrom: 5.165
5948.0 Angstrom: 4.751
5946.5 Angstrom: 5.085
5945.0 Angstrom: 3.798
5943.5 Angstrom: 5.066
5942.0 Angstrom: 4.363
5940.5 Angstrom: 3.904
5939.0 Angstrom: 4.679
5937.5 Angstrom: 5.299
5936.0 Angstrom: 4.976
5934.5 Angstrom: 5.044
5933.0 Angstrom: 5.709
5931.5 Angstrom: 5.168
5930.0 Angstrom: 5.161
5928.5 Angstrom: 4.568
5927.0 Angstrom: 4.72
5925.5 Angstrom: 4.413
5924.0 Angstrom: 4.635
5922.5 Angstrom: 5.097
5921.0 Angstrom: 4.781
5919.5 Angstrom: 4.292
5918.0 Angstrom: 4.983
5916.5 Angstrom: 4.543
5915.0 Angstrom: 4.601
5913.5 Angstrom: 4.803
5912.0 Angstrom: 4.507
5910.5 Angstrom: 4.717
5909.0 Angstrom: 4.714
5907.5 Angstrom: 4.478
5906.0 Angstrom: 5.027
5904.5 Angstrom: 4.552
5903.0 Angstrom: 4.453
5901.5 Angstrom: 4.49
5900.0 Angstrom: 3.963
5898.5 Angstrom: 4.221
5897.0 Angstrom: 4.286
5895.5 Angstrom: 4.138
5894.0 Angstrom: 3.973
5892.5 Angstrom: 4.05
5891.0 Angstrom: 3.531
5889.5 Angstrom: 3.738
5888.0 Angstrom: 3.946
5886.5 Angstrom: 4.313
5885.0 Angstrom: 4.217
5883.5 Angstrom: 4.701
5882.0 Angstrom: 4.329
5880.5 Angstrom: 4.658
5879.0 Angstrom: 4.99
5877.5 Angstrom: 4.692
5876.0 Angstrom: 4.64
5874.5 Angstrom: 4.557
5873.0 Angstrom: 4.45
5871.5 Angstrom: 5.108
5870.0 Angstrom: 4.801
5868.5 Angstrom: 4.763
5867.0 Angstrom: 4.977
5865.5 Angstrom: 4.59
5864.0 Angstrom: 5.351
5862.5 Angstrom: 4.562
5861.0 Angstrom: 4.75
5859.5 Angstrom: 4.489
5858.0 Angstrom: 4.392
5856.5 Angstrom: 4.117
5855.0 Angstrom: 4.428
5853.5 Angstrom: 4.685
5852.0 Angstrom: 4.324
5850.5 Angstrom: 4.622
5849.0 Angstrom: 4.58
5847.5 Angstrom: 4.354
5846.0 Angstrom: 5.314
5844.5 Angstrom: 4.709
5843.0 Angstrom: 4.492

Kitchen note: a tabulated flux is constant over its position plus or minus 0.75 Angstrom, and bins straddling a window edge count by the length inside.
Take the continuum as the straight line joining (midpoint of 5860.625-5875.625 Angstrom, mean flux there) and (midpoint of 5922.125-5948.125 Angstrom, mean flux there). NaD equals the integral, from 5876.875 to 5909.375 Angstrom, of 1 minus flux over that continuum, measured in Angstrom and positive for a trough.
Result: 3.1 Angstrom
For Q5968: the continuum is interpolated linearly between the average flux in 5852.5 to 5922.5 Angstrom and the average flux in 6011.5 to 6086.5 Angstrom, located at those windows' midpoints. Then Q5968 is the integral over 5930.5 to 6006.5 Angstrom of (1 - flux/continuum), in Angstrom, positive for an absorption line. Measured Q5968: -1.2 Angstrom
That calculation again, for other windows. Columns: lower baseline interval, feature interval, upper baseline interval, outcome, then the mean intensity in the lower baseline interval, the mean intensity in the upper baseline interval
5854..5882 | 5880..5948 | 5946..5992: 2.3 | 4.67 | 4.75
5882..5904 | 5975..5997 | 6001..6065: -1.1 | 4.16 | 4.74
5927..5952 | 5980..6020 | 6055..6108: 1.0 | 4.77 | 4.83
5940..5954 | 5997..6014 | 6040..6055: -0.8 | 4.51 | 4.69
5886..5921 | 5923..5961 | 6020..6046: -2.1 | 4.37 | 4.85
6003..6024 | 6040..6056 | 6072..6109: 0.2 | 4.76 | 4.76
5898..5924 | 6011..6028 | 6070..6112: 0.2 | 4.61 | 4.82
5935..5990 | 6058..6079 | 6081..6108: -1.6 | 4.71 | 4.72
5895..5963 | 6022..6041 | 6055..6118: -0.4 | 4.68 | 4.82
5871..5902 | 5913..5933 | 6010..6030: -1.6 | 4.33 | 4.71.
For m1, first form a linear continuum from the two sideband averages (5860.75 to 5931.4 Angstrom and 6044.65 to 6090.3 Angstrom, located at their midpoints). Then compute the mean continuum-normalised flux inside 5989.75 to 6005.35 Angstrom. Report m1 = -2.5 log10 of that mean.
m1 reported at 0.02 mag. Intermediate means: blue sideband 4.55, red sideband 4.78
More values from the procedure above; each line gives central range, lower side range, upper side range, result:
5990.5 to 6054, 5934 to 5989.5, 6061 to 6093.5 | 0.012 mag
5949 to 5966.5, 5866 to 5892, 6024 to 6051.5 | -0.017 mag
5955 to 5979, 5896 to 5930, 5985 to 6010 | -0.028 mag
